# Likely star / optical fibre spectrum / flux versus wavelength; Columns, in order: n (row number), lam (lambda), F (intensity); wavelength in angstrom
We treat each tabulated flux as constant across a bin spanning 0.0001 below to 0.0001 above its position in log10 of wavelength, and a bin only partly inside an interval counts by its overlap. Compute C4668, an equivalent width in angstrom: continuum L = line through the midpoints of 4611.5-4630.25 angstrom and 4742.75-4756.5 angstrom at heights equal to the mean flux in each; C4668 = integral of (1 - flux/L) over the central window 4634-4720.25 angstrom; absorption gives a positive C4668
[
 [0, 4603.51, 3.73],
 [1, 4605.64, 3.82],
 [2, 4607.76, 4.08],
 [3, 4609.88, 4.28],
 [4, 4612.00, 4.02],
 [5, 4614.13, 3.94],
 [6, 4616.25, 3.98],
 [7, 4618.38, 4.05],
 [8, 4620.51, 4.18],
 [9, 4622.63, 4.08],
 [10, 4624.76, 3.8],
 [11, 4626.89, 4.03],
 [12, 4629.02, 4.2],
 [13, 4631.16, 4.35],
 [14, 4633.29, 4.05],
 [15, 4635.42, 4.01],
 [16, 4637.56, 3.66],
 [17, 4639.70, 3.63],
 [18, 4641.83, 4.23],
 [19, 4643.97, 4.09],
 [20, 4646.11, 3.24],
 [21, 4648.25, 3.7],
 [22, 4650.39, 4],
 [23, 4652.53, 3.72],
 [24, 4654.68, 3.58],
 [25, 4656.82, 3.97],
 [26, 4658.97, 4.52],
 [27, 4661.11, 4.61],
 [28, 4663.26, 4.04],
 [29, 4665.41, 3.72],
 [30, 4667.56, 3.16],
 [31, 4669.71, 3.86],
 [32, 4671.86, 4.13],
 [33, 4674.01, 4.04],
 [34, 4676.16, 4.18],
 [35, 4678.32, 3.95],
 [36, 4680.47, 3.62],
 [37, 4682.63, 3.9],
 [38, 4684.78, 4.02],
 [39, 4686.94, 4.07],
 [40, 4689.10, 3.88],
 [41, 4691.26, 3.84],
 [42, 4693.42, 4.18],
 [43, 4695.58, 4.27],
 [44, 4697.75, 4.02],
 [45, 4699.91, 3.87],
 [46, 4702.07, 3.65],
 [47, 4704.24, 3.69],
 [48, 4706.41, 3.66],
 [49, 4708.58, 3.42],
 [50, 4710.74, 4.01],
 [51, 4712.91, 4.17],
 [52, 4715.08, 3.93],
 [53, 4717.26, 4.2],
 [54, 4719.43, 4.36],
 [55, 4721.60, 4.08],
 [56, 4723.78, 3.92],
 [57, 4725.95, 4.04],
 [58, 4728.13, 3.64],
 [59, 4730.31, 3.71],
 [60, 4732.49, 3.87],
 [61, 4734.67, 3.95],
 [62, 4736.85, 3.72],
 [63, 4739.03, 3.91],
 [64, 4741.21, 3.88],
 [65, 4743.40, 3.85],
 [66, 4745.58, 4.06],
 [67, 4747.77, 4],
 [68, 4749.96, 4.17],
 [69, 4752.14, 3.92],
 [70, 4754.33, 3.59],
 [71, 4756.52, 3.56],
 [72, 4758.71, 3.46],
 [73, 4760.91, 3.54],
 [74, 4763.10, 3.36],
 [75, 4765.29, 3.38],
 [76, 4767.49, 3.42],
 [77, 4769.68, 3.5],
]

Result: 1.3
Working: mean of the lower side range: 4.03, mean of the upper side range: 3.91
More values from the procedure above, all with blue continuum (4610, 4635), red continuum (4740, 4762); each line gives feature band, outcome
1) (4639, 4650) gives 0.6 angstrom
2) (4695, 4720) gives -0.2 angstrom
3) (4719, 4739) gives -0.3 angstrom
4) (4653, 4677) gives 0.0 angstrom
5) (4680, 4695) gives -0.1 angstrom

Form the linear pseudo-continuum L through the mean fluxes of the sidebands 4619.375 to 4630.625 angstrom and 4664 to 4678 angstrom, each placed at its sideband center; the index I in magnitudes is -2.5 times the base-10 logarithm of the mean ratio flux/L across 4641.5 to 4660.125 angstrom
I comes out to 0.02 mag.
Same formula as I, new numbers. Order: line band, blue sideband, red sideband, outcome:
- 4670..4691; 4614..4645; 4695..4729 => 0.00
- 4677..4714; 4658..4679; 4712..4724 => 0.05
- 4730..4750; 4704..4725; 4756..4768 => -0.06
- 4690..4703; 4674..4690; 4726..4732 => -0.02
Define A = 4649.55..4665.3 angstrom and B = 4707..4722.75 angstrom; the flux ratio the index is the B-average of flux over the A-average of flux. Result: 1.0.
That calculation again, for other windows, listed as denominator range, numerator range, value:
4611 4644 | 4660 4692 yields 0.98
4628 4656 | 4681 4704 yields 1.02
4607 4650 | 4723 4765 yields 0.95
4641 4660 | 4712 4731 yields 1.03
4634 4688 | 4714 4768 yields 0.98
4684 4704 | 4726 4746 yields 0.97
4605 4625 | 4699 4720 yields 0.96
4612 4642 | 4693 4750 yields 0.98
